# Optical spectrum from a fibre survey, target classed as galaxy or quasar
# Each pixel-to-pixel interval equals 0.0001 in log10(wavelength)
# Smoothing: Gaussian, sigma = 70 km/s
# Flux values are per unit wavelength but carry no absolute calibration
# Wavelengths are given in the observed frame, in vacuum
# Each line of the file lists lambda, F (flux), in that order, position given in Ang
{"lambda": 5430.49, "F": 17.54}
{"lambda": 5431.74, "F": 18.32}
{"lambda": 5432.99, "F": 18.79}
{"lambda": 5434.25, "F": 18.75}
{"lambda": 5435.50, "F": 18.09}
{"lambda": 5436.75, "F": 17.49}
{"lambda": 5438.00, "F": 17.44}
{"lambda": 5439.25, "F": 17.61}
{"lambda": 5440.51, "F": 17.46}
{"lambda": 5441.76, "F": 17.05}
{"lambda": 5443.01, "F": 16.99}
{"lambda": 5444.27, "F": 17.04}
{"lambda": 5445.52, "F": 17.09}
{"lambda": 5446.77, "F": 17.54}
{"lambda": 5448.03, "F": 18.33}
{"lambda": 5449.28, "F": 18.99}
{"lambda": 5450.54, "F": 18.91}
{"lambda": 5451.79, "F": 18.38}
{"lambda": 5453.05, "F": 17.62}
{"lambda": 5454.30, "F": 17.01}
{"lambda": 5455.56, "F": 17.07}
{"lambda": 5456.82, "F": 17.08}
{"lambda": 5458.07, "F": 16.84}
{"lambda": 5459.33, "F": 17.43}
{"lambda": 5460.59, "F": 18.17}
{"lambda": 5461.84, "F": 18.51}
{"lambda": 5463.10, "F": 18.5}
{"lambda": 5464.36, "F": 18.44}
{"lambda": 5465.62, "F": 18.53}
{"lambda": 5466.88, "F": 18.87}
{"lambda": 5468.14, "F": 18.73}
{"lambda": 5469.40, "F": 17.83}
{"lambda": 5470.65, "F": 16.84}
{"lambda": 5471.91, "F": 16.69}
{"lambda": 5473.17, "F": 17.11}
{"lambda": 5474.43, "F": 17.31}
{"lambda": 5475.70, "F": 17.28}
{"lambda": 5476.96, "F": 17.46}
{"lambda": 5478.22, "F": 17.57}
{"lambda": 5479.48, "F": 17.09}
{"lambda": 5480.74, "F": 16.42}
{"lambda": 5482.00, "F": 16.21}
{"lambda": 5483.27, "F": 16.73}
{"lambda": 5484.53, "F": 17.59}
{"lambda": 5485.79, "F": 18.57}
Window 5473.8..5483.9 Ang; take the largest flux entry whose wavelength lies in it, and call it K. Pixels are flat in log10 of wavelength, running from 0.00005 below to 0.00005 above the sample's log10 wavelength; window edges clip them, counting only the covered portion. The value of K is 17.57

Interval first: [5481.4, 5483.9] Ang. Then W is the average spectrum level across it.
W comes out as 16.4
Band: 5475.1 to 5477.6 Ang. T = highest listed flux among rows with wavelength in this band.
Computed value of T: 17.46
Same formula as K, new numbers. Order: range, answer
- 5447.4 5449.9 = 18.99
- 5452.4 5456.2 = 17.62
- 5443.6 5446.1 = 17.09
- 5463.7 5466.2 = 18.53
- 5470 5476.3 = 17.31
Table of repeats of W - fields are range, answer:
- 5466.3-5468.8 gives 18.8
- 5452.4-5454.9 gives 17.3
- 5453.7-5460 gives 17.1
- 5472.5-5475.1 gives 17.1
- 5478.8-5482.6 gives 16.6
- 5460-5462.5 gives 18.4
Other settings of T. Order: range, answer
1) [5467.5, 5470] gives 18.73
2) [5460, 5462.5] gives 18.51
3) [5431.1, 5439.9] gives 18.79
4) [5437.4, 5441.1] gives 17.61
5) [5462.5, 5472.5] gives 18.87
